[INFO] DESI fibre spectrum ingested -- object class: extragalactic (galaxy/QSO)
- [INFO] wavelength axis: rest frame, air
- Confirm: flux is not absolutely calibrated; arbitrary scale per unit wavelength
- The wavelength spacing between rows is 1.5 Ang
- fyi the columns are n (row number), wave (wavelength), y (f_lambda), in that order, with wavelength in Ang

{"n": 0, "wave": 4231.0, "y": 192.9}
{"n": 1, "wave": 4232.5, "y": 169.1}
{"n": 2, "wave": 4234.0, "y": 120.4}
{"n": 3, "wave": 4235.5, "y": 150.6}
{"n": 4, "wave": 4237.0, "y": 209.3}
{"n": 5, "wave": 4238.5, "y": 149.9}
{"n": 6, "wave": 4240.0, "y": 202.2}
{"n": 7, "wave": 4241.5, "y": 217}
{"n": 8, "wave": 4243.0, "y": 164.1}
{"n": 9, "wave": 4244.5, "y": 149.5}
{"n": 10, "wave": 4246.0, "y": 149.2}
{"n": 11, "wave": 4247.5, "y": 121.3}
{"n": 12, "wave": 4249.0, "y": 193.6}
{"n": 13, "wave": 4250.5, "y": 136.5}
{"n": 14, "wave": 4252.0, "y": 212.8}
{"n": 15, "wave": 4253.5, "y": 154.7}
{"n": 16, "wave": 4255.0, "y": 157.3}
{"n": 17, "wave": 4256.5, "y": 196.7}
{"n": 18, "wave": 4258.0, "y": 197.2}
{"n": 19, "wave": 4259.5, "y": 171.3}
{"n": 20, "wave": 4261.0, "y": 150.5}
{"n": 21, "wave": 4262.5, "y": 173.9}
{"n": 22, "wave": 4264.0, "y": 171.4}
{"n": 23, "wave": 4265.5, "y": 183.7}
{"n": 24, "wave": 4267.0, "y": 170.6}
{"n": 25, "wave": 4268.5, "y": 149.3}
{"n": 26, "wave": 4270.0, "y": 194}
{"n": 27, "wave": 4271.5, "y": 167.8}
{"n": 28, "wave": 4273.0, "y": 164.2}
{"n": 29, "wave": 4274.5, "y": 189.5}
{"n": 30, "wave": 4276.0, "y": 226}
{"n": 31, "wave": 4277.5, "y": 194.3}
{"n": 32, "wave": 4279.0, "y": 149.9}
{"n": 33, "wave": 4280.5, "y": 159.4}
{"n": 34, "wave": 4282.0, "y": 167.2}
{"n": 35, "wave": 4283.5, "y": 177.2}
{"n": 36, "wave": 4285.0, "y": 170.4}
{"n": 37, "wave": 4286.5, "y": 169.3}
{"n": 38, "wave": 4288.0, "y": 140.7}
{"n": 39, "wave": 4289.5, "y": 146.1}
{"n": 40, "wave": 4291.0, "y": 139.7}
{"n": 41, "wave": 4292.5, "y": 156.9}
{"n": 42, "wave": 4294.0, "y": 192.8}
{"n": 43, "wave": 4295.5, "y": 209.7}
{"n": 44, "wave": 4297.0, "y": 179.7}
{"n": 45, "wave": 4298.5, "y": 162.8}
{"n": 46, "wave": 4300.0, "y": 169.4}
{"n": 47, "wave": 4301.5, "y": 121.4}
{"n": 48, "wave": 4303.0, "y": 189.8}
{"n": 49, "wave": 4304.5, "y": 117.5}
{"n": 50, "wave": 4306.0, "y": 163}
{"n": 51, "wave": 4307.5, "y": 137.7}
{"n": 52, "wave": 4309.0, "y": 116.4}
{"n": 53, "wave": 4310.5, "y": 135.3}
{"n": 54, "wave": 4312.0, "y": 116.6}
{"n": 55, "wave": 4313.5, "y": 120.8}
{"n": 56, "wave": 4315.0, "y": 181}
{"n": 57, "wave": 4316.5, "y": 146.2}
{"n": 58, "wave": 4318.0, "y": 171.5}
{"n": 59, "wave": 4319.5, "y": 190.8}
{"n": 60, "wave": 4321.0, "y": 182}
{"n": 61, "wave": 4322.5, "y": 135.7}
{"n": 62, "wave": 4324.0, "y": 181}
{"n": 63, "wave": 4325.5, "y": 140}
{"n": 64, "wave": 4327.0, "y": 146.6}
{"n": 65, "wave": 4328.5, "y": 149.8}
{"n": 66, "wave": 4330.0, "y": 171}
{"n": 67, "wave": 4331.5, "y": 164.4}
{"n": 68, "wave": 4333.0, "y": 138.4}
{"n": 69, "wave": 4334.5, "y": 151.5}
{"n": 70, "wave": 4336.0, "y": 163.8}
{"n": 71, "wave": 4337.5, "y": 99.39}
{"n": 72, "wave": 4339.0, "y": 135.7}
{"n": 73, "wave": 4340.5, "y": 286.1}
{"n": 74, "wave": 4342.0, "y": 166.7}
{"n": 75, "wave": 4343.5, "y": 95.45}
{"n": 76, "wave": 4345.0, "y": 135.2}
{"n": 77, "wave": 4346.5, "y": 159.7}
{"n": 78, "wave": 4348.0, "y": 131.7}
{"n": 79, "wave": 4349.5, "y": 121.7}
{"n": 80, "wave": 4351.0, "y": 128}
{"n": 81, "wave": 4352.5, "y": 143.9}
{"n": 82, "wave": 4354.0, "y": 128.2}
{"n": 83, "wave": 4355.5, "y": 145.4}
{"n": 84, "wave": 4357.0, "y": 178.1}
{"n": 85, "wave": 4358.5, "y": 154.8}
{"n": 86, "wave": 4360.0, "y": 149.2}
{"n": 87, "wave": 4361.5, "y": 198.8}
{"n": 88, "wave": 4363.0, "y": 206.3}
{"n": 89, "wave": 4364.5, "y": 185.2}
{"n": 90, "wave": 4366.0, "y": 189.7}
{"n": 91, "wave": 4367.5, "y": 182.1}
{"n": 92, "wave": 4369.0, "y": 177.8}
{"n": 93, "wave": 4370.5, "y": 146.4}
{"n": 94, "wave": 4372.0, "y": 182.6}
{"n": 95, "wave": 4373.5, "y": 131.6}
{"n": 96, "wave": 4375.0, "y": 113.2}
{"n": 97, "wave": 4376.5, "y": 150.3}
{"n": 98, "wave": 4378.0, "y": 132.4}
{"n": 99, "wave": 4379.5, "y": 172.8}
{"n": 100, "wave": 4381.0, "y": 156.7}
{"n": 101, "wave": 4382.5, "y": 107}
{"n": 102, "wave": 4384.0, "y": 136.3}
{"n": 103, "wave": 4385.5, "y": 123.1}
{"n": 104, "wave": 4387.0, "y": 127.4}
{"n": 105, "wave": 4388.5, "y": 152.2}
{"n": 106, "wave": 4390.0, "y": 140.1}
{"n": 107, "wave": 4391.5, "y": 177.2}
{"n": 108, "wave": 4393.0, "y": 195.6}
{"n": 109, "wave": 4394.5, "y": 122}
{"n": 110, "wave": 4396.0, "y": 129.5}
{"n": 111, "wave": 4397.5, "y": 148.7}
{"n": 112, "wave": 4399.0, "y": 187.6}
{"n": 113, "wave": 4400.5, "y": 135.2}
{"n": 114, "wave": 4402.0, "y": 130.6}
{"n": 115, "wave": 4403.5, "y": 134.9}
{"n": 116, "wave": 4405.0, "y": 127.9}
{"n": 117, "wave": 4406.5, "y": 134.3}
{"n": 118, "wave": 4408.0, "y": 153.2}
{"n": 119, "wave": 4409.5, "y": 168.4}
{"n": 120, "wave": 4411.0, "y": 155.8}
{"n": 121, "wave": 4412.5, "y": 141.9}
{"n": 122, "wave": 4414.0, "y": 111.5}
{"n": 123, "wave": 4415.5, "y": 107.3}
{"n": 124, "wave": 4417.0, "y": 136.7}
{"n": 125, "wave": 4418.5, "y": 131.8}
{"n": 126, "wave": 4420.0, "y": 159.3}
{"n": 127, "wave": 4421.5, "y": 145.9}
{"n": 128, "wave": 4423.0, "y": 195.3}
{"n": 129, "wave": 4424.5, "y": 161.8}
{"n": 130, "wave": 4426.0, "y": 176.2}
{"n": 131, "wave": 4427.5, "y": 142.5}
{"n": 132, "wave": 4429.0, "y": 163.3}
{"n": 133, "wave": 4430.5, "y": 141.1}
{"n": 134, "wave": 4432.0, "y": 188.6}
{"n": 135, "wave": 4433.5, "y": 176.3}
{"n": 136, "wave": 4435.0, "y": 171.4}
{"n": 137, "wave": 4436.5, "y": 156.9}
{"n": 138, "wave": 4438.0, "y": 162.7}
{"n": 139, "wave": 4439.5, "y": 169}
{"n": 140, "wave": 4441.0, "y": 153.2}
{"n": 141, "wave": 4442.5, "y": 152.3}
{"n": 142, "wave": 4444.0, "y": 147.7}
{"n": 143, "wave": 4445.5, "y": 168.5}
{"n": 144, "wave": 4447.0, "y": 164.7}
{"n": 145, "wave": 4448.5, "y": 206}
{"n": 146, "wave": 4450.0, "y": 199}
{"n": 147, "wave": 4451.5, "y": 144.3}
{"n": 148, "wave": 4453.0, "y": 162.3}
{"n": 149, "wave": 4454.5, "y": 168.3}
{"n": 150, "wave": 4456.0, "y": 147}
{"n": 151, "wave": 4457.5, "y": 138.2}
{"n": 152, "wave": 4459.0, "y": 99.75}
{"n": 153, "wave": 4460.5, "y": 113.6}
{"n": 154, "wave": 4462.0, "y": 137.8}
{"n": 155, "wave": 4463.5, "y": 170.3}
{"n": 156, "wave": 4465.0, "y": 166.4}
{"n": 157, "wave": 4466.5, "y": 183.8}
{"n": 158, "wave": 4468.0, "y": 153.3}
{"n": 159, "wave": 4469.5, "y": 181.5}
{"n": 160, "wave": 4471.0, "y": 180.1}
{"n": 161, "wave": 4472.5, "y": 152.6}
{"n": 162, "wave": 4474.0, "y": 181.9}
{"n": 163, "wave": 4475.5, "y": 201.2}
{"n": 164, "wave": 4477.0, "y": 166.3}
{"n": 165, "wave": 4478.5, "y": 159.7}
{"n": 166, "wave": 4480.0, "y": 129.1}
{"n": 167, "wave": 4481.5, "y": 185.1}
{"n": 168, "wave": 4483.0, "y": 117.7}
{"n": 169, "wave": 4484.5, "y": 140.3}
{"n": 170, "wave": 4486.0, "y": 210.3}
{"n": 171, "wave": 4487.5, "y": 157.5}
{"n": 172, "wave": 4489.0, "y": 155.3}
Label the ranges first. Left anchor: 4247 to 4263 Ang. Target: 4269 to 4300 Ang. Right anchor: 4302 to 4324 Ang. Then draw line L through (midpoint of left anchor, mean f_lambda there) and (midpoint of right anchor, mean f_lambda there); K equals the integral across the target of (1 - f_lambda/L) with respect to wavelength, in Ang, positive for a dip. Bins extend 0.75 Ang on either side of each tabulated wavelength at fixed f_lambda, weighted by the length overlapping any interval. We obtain -2.3 Ang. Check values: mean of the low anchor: 170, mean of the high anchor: 151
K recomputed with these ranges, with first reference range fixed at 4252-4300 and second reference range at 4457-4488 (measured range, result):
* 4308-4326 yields 1.9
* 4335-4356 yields 2.7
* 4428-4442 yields -0.2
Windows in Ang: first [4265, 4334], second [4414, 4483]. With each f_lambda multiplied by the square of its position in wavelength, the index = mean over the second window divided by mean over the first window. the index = 1.1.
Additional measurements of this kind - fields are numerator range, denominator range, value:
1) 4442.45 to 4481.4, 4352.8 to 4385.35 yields 1.07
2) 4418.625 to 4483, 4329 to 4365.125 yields 1.09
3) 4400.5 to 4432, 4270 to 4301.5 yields 0.91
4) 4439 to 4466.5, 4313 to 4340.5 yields 1.05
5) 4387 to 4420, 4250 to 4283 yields 0.88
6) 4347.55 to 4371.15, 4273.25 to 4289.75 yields 0.97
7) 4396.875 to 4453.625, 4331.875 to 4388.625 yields 1.05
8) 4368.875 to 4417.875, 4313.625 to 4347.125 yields 0.93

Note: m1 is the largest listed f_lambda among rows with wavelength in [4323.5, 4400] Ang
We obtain 286.1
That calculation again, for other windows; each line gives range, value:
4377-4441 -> 195.6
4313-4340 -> 190.8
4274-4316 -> 226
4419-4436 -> 195.3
